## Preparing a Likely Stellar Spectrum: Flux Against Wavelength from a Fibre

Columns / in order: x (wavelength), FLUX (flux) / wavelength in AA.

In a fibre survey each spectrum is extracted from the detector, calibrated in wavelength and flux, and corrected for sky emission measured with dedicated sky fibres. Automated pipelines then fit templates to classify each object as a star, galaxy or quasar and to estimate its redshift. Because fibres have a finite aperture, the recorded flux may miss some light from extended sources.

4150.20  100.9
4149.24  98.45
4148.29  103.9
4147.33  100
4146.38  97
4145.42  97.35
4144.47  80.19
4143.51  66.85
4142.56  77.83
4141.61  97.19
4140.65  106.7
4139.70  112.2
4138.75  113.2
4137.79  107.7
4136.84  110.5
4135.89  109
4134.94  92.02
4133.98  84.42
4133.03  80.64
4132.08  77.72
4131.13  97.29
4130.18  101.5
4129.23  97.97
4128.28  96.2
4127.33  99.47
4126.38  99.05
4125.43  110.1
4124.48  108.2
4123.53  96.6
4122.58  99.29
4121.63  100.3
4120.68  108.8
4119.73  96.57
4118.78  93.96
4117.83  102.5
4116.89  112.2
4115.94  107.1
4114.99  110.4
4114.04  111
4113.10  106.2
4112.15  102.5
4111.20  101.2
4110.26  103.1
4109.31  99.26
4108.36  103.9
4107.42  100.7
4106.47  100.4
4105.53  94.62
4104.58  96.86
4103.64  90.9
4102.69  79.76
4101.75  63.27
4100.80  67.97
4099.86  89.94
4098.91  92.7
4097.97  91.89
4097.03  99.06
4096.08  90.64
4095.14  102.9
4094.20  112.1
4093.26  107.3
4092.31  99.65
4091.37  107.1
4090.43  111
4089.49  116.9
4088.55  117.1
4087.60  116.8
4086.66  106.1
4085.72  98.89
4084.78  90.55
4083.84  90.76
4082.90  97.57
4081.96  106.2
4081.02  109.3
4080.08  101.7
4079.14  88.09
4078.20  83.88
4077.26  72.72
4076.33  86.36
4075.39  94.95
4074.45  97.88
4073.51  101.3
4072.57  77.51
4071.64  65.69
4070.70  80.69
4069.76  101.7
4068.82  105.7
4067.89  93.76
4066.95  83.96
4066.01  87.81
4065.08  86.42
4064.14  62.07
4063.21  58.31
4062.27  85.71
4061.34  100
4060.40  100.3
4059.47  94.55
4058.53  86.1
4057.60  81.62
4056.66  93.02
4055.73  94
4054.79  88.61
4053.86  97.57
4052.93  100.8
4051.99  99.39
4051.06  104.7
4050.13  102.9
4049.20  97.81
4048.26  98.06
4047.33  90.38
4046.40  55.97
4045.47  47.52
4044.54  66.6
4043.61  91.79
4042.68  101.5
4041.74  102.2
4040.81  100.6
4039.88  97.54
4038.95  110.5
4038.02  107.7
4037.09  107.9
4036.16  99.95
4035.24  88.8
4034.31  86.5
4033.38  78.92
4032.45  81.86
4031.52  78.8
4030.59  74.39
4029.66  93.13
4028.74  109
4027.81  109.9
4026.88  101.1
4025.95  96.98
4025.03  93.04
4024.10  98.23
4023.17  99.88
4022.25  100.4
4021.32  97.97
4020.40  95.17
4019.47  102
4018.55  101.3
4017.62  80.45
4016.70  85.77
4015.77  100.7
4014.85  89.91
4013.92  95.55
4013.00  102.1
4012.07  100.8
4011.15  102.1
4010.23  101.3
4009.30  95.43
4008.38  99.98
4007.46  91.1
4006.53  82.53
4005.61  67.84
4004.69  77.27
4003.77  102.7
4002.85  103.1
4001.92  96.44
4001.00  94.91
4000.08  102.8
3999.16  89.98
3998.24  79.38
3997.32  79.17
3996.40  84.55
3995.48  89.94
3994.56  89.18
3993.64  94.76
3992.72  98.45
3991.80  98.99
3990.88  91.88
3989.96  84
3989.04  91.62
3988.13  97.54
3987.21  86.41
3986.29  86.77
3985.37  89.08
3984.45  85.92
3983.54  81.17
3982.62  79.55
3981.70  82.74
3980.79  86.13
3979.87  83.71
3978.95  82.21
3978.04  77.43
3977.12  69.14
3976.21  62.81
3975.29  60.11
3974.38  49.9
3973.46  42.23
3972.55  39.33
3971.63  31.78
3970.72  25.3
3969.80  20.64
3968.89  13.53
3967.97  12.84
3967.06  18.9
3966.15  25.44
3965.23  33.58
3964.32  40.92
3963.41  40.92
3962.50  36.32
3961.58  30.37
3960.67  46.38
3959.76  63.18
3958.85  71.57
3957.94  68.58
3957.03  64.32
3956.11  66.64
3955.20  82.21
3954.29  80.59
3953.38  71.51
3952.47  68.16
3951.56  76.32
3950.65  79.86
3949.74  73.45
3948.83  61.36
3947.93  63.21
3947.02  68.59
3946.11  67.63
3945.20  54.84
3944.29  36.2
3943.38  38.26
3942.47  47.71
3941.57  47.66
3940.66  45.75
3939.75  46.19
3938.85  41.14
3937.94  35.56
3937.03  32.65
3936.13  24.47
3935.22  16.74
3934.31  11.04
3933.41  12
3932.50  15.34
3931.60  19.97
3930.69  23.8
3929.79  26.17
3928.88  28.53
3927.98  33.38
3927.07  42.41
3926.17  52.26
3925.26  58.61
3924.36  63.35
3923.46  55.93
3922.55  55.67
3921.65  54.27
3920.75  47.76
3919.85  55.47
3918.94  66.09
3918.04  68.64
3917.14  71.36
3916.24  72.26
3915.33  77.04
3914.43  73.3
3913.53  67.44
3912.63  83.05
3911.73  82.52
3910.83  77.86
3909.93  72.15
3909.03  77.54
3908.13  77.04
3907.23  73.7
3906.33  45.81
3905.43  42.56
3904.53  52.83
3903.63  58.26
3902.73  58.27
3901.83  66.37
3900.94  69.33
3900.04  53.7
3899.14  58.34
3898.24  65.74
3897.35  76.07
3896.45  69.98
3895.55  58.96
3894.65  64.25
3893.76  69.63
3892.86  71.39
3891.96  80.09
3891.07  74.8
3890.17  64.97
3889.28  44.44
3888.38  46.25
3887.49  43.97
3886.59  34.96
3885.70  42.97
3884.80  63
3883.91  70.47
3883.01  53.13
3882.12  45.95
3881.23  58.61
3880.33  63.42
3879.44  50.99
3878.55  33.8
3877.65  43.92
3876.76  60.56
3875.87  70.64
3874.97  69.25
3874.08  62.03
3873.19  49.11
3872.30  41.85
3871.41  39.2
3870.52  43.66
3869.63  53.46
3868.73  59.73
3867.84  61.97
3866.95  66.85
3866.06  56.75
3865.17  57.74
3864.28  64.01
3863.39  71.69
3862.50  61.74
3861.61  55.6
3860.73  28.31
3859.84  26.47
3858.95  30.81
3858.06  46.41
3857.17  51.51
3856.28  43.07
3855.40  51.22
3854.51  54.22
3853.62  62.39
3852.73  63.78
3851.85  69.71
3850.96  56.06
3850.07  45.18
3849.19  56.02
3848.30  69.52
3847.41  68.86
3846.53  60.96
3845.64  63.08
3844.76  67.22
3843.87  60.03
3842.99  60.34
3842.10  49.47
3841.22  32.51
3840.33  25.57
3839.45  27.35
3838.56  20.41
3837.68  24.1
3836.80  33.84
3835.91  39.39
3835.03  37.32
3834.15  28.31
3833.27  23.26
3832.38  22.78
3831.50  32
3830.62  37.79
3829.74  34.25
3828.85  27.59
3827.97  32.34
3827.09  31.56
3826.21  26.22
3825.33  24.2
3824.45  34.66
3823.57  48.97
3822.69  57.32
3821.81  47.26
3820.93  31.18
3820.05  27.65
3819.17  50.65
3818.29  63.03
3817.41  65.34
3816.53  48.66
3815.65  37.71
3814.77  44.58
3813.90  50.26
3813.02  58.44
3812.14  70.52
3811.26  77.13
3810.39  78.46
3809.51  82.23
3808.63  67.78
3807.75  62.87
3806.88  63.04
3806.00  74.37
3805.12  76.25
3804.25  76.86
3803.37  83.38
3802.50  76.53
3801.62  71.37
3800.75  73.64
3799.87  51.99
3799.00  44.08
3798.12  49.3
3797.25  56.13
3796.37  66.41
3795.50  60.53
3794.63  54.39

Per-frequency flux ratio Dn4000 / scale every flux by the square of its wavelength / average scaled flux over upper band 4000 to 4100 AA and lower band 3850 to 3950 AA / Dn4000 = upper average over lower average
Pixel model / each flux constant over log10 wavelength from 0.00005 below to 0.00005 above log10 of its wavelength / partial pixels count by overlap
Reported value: 1.87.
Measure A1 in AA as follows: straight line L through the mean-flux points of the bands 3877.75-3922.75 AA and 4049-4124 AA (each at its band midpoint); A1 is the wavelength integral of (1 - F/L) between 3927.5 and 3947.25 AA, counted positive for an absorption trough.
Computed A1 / 9.8 AA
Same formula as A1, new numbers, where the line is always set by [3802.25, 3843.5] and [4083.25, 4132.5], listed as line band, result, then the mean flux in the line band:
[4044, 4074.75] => 1.08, 87.5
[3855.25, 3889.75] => 2.76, 51.8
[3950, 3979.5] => 8.54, 51.9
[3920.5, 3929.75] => 2.48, 48.2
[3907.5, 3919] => -1.95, 74.6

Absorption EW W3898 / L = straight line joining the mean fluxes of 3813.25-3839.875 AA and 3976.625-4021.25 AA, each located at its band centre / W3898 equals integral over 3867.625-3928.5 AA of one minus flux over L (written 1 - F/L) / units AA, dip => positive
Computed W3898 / -0.8 AA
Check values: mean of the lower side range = 37.2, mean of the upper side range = 90.3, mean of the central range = 59.8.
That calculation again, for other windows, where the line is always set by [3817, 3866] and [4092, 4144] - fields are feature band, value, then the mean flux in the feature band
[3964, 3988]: 4.8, 57.1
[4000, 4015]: -3.4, 94.3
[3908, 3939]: 5.0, 50.4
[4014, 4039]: -4.5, 95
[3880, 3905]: -2.3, 60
